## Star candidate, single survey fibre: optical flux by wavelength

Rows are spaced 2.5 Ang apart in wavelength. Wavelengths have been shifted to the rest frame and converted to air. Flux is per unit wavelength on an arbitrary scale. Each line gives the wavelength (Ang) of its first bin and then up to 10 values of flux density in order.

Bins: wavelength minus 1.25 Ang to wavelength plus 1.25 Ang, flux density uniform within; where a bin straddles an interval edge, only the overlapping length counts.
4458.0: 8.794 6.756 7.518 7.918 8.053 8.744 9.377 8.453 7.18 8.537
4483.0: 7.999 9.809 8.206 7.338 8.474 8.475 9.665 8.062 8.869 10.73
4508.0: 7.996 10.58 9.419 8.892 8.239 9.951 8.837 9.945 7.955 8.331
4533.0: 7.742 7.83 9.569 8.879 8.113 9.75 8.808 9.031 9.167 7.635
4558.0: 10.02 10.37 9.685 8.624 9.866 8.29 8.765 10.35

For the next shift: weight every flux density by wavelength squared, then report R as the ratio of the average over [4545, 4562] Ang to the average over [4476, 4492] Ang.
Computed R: 1.2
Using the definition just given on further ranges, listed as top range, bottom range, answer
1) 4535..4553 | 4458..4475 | 1.13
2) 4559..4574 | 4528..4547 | 1.10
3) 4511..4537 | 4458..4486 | 1.10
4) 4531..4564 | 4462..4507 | 1.08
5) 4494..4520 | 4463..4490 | 1.11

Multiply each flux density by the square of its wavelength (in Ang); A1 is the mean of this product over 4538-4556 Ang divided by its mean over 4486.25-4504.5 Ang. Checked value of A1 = 1.07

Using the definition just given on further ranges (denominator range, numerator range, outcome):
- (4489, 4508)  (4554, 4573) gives 1.08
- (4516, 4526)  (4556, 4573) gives 1.04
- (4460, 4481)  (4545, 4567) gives 1.18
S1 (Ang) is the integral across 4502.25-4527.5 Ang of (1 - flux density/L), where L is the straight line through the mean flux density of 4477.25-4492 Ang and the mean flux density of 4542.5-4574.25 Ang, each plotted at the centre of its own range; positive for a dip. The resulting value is -2.2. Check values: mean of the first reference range 8.22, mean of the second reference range 9.11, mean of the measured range 9.31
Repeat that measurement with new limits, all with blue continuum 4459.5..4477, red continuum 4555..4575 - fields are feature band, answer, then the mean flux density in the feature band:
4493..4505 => -0.5 Ang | 8.86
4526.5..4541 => 0.8 Ang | 8.39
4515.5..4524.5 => -0.3 Ang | 9.02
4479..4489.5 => -0.3 Ang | 8.57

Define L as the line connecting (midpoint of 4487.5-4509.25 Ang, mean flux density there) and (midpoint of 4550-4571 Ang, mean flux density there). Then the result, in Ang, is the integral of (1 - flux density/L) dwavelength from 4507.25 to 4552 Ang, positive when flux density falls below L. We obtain 0.2 Ang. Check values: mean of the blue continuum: 8.66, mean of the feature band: 8.89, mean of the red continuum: 9.23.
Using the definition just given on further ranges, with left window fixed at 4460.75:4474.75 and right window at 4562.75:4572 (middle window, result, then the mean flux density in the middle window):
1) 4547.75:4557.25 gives 0.22 Ang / 8.72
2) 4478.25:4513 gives -1.44 Ang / 8.8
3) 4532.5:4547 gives 0.20 Ang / 8.7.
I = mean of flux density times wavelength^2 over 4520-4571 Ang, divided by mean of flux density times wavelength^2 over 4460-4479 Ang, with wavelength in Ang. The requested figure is 1.2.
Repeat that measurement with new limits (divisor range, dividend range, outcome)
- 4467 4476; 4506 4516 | 1.10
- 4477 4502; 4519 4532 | 1.09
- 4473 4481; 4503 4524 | 1.15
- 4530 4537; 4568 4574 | 1.12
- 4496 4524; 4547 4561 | 1.01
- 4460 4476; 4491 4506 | 1.10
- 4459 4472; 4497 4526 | 1.20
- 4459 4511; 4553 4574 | 1.12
